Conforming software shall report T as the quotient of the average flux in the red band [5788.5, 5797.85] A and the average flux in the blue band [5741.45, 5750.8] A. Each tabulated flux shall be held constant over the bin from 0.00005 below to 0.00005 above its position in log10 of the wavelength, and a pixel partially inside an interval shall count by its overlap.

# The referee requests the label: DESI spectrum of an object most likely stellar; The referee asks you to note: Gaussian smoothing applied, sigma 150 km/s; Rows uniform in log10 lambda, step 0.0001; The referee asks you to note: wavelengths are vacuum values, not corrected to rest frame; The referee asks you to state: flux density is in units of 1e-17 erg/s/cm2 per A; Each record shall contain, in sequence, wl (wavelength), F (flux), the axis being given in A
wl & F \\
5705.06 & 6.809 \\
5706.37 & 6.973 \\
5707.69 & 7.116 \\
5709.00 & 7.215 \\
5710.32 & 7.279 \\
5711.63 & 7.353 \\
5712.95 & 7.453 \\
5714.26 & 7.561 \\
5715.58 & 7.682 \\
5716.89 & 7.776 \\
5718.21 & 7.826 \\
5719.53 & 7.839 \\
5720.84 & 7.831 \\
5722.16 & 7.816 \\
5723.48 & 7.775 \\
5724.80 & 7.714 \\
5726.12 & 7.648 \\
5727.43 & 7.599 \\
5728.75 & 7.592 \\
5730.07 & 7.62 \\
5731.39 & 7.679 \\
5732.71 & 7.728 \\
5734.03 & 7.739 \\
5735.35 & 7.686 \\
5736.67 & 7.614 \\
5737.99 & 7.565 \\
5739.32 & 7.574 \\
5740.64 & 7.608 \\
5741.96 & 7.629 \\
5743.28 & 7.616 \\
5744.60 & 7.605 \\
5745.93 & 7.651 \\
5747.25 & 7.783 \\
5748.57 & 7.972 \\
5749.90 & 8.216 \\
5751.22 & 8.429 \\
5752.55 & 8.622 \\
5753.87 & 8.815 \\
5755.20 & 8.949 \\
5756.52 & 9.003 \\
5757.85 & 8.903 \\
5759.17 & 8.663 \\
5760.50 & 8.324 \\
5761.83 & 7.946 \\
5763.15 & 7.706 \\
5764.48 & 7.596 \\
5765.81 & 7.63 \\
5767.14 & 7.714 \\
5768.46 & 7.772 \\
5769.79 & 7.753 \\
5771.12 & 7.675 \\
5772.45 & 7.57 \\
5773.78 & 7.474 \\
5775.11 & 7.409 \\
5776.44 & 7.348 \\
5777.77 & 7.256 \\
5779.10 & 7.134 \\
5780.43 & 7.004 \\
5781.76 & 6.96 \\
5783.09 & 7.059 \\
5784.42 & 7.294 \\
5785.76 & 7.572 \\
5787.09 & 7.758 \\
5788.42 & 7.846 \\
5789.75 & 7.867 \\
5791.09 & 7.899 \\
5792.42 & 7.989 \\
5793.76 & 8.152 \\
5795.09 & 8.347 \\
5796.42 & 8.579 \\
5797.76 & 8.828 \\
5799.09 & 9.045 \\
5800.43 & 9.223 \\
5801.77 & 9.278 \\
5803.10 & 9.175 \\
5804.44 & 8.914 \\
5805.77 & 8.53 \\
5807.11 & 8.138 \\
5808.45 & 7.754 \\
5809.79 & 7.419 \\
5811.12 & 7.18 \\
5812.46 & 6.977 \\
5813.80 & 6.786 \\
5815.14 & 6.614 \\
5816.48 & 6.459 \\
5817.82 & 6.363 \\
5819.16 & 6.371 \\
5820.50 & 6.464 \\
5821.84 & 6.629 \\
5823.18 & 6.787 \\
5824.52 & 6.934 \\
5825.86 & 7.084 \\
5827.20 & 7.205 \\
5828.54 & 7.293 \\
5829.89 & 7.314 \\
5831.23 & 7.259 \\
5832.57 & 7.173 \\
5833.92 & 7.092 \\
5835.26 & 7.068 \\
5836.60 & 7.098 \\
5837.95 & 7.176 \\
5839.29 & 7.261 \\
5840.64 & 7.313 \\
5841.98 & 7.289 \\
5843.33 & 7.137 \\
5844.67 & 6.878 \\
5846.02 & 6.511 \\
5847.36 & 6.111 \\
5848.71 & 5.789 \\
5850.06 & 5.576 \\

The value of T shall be 1.05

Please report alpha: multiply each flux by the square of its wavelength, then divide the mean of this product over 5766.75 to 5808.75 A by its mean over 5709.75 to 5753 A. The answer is 1.05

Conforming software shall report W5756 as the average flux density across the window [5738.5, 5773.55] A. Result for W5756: 8.02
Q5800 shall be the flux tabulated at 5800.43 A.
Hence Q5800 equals 9.223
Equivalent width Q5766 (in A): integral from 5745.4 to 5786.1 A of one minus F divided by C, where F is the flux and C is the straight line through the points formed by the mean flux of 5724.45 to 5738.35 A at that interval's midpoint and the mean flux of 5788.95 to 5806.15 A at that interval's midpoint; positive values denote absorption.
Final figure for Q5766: 1.4 A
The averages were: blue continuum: 7.66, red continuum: 8.6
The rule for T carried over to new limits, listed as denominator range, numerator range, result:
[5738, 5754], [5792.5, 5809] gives 1.09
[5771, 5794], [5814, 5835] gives 0.92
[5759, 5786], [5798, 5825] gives 1.00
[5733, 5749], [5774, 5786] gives 0.94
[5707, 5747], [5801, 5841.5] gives 0.96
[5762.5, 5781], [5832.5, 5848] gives 0.93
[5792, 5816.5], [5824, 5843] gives 0.89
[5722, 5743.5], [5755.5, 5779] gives 1.03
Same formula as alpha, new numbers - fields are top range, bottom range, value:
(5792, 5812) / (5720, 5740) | 1.12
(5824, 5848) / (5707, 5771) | 0.93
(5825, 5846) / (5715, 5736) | 0.96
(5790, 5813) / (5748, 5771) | 1.03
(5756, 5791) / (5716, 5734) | 1.01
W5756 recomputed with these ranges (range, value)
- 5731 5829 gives 7.75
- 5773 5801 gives 7.81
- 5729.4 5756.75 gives 7.94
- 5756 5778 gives 7.87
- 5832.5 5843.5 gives 7.18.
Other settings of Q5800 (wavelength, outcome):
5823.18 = 6.787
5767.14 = 7.714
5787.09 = 7.758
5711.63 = 7.353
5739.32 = 7.574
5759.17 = 8.663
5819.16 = 6.371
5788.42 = 7.846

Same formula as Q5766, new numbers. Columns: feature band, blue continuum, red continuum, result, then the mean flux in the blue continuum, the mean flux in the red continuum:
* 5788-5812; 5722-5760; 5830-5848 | -3.0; 7.96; 7.04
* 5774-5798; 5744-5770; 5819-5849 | 0.1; 8.16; 6.95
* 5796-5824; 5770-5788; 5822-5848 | -1.9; 7.36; 7.05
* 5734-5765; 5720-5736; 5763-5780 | -1.8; 7.71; 7.53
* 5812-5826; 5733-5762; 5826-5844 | 1.3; 8.08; 7.2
